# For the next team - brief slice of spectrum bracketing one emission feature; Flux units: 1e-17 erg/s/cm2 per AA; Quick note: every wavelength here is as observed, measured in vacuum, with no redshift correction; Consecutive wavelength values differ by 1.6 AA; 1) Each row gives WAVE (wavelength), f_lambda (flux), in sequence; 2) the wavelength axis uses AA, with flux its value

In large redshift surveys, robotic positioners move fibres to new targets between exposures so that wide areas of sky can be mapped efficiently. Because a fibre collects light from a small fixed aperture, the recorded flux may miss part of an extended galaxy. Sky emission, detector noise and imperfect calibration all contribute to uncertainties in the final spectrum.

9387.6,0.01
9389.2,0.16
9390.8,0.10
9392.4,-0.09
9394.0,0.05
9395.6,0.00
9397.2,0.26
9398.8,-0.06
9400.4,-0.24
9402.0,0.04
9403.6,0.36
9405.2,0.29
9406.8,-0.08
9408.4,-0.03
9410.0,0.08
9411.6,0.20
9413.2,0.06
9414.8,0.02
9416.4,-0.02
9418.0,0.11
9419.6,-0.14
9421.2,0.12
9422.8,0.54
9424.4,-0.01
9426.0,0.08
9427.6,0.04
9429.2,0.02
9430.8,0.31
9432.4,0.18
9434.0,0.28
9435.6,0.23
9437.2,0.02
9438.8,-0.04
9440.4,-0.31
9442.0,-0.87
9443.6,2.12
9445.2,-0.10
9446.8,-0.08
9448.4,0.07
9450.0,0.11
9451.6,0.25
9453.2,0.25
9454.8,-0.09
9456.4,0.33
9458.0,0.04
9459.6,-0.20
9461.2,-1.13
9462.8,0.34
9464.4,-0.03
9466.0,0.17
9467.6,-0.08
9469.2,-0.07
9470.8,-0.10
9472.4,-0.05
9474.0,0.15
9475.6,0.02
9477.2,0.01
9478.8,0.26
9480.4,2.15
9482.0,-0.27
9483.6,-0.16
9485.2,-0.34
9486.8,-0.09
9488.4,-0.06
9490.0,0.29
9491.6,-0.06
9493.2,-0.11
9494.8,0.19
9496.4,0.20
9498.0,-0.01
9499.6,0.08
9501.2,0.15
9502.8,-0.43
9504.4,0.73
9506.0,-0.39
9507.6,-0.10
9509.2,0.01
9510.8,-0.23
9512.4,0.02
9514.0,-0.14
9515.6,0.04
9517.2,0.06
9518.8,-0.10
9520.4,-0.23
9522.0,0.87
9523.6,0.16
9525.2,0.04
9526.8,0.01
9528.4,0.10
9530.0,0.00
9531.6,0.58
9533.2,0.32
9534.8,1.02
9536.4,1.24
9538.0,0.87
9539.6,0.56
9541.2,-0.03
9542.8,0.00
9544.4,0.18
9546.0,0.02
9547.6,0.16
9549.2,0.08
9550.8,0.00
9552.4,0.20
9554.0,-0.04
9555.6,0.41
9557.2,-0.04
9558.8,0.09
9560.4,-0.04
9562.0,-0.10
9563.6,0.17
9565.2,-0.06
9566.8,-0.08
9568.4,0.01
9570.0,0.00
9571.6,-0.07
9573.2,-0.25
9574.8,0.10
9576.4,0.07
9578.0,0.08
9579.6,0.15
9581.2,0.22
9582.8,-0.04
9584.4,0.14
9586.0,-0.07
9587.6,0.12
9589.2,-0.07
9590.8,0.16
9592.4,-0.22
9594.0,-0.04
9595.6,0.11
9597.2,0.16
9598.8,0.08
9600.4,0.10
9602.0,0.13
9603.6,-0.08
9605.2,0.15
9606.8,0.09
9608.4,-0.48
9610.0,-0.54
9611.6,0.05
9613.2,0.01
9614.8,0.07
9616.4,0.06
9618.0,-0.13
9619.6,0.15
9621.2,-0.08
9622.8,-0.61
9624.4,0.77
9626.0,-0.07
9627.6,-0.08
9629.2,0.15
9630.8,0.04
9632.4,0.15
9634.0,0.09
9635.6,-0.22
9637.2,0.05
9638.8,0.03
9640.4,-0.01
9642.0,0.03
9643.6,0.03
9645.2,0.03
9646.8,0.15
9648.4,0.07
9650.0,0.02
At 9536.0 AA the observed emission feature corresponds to H-beta 4861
